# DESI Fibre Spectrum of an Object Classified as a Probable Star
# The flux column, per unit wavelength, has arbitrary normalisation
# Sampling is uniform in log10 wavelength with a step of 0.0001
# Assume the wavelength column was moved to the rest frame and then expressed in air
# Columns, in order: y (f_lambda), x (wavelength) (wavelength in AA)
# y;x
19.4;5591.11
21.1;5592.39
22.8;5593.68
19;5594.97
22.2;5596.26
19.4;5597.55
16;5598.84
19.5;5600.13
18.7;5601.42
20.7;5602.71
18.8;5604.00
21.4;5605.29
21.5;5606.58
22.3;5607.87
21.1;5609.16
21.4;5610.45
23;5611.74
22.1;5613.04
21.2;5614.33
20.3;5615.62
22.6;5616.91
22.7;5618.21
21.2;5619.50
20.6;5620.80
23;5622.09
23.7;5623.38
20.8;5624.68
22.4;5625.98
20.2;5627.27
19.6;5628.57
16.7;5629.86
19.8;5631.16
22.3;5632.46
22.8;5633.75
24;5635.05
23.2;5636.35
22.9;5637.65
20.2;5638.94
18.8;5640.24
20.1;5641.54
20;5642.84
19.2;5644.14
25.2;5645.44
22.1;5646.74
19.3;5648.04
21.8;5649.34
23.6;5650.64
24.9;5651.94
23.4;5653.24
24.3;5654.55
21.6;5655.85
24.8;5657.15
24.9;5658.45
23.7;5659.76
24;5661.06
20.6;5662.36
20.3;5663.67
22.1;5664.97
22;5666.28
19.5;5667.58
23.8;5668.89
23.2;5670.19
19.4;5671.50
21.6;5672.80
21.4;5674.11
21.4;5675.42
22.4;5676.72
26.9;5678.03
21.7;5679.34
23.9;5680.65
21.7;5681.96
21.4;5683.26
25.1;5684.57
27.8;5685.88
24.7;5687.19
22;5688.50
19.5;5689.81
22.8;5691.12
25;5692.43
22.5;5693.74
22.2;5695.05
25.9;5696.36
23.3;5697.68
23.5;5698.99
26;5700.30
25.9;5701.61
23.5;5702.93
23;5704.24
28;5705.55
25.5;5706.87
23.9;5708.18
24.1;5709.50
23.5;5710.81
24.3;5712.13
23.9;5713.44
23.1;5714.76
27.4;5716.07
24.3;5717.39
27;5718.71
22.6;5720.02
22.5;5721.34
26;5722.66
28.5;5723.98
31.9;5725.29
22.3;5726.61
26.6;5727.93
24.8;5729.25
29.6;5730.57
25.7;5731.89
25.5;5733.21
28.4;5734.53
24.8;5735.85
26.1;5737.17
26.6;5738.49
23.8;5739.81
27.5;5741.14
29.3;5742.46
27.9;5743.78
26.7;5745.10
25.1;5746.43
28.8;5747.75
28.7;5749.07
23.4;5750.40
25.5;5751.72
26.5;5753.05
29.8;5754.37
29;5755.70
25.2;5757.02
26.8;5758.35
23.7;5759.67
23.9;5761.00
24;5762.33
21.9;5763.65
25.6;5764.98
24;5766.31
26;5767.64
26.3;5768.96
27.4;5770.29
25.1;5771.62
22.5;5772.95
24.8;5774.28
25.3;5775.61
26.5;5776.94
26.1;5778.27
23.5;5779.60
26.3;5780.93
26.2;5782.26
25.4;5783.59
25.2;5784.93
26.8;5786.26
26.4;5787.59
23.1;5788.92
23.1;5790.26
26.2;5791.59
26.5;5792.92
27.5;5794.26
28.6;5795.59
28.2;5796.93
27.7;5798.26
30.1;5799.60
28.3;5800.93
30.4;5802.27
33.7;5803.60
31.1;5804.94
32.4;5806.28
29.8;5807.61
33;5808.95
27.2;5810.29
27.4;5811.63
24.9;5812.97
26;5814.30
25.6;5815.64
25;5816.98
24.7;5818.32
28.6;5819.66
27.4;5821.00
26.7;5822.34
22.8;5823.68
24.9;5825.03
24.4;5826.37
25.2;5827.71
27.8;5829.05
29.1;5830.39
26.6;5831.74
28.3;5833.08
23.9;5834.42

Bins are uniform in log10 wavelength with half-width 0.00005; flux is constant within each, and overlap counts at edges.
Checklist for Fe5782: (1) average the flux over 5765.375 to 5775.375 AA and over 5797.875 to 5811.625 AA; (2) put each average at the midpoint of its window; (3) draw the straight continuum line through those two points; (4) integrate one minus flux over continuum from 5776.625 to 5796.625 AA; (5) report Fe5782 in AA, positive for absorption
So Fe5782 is 1.2 AA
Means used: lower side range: 25.2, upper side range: 30.3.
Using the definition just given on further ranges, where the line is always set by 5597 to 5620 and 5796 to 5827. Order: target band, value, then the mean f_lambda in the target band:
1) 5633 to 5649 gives 0.30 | 21.5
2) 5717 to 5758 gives -1.97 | 26.5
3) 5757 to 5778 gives 1.09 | 25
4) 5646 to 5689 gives 0.10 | 22.8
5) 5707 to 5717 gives 0.00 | 24.4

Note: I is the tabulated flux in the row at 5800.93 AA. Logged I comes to 28.3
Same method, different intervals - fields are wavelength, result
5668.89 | 23.8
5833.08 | 28.3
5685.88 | 27.8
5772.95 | 22.5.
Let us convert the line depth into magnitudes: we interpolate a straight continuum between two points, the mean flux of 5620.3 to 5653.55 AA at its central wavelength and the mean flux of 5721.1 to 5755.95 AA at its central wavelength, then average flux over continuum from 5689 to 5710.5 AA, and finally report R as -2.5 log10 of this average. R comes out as 0.03 mag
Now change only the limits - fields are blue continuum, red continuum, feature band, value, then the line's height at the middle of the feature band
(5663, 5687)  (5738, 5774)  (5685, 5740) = -0.04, 24.1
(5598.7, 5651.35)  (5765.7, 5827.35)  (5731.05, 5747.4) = -0.07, 24.9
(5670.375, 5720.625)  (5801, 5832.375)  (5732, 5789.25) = 0.00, 25.8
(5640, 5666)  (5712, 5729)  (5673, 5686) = 0.02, 23.5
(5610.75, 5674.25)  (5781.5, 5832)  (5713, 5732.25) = -0.06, 24.5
